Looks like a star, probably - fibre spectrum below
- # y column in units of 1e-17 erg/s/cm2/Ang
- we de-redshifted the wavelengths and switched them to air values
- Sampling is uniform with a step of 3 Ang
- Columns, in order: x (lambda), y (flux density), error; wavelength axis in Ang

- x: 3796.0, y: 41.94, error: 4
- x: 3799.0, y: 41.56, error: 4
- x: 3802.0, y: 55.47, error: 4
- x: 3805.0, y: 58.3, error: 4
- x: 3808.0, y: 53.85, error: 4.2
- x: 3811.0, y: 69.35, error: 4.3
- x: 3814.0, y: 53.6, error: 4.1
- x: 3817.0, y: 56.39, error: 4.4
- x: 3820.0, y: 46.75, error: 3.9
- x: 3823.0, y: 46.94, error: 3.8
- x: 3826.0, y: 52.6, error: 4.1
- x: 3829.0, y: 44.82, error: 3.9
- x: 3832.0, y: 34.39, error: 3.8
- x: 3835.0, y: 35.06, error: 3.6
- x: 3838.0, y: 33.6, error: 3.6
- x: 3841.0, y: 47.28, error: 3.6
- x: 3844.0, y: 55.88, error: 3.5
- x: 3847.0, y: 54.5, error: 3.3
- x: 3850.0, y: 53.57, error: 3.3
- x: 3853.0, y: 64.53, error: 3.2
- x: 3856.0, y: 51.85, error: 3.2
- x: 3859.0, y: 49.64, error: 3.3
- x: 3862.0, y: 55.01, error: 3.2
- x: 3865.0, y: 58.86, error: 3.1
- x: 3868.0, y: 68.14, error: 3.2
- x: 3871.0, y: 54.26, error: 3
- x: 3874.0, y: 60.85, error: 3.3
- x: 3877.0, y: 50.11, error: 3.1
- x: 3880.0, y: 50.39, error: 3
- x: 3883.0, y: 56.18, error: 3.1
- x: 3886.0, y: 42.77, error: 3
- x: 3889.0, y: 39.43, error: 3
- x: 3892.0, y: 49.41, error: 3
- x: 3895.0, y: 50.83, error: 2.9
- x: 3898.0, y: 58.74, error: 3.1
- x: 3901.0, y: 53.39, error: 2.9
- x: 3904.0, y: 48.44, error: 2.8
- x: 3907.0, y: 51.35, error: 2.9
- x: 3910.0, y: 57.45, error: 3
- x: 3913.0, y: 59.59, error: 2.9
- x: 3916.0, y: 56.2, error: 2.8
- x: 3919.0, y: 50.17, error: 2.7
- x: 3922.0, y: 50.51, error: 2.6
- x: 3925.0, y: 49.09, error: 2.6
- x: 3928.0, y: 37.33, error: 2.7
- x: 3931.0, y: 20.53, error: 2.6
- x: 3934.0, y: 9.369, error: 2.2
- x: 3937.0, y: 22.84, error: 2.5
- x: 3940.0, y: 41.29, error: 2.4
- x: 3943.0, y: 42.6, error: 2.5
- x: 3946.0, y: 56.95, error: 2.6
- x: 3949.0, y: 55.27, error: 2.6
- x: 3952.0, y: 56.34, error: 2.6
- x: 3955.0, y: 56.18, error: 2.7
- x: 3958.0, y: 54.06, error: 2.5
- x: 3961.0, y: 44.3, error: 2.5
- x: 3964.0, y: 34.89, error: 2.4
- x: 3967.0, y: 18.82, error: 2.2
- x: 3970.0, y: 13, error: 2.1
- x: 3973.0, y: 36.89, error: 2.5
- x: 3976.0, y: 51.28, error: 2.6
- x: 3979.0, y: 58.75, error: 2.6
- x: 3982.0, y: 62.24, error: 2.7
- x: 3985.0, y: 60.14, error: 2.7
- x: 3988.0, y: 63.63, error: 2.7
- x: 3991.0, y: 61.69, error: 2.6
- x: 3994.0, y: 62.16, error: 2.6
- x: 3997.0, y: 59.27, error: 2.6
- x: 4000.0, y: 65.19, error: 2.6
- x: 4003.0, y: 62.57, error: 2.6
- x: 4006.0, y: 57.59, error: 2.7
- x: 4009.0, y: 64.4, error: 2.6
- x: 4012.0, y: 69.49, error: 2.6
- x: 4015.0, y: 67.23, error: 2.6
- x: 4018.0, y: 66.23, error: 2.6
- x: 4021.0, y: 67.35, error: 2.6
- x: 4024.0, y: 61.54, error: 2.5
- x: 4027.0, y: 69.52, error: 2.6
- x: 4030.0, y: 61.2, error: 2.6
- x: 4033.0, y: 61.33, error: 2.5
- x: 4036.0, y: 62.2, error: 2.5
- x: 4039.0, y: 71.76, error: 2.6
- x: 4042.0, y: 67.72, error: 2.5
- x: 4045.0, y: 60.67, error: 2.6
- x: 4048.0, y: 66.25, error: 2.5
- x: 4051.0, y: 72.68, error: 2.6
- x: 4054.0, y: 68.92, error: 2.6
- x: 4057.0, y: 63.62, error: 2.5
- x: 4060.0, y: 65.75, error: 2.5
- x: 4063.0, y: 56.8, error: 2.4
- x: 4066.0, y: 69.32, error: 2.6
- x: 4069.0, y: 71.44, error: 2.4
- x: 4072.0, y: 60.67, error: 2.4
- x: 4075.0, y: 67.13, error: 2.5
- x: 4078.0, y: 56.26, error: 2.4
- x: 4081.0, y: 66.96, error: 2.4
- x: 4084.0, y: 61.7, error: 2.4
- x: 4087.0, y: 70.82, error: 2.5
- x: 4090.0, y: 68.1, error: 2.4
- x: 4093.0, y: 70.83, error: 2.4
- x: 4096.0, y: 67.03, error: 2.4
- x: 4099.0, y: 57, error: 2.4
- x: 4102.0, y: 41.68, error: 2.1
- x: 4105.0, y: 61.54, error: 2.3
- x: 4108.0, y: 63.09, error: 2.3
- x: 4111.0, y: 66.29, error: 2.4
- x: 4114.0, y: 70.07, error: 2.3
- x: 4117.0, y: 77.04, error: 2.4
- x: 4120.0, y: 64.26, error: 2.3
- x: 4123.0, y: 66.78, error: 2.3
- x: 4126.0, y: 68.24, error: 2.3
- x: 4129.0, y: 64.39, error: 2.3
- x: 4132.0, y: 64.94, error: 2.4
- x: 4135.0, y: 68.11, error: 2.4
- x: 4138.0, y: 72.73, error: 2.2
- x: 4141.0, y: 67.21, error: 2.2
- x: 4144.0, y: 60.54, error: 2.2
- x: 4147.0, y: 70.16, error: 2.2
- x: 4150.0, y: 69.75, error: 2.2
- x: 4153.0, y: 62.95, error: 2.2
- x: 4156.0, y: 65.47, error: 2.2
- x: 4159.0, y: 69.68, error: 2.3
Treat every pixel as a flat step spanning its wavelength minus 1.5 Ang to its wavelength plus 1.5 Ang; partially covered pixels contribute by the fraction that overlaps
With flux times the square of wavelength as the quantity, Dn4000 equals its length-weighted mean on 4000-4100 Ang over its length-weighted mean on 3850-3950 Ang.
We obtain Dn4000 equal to 1.43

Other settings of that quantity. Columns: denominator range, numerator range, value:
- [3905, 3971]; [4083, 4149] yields 1.67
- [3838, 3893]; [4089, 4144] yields 1.40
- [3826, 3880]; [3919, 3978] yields 0.82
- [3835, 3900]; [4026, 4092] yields 1.38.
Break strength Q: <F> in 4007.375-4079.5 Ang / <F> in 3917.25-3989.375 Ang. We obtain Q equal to 1.5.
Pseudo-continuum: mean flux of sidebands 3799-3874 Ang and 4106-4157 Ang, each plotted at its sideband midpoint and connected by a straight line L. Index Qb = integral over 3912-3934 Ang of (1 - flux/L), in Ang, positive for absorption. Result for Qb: 5.1 Ang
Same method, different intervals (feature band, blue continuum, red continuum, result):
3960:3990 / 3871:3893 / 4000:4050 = 7.7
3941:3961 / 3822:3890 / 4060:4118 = 1.3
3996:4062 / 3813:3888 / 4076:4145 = -4.8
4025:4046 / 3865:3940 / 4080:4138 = -2.1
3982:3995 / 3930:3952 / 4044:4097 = -3.9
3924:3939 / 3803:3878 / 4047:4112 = 7.7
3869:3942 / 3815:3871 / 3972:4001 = 9.5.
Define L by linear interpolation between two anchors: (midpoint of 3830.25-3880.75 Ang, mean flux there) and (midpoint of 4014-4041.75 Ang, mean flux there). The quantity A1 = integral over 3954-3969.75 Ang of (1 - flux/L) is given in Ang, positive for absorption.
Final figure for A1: 5.5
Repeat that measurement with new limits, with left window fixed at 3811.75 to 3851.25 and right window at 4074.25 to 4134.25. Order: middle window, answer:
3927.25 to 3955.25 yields 7.9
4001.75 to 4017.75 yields -1.5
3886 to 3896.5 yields 1.1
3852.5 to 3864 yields -1.2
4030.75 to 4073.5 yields -2.9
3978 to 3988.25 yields -0.7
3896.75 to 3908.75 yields -0.2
